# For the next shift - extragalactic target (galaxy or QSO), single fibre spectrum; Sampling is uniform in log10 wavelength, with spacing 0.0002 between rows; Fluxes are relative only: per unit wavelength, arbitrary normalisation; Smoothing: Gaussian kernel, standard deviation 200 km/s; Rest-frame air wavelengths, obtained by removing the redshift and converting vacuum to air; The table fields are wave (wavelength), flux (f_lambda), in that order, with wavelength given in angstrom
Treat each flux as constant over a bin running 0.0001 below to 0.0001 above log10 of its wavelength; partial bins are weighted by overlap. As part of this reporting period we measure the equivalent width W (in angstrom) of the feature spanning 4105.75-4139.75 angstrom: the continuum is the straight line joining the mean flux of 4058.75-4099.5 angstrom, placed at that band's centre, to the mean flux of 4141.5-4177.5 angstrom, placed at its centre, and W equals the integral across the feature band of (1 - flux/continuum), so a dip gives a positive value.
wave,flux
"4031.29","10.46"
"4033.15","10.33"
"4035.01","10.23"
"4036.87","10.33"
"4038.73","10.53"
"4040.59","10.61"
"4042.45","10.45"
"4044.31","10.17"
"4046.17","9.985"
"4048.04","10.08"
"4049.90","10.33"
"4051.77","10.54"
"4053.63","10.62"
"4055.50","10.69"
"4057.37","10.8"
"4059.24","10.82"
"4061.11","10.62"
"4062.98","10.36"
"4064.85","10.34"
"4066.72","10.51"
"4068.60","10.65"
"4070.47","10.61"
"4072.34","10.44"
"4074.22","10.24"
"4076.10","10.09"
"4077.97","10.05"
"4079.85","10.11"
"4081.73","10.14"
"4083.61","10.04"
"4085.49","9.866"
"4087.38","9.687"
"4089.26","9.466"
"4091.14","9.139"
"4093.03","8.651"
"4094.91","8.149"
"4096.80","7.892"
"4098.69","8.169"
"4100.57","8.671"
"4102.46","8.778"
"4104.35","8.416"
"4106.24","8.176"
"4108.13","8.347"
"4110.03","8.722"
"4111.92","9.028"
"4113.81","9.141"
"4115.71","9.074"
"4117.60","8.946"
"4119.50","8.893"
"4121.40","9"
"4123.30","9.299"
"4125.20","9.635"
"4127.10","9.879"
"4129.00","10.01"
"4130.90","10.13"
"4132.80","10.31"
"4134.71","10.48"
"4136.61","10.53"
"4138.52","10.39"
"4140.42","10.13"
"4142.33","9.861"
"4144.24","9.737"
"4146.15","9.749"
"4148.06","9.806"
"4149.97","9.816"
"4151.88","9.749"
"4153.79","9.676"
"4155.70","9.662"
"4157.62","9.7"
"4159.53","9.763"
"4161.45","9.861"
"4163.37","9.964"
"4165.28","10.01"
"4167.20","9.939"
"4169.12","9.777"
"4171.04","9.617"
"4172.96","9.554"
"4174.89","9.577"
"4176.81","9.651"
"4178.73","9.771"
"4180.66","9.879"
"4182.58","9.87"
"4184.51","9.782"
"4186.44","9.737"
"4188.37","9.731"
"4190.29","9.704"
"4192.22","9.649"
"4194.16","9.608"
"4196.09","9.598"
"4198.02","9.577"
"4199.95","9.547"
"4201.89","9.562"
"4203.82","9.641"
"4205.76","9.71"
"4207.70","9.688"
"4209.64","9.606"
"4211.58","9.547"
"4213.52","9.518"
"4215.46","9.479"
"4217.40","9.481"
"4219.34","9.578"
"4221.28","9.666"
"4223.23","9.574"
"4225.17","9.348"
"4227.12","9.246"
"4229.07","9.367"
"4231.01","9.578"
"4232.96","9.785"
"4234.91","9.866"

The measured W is 1.1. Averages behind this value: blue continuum 9.81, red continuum 9.76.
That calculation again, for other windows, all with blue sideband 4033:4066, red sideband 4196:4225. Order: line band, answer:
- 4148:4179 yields 0.2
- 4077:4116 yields 4.4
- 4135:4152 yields -0.1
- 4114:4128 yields 1.1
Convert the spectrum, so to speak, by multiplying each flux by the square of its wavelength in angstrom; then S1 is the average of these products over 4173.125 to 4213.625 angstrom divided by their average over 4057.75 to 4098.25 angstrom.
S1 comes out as 1.03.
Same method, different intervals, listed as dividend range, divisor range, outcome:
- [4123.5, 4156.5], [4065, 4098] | 1.05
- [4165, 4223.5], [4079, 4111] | 1.13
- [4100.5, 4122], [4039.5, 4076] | 0.86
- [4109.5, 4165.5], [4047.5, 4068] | 0.96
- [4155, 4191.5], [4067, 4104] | 1.07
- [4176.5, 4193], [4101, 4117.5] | 1.16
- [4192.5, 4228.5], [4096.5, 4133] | 1.11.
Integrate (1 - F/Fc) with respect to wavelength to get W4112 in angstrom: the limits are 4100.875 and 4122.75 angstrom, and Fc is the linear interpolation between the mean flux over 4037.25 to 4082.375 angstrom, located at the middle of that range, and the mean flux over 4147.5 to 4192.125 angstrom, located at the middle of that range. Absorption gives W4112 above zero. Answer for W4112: 2.9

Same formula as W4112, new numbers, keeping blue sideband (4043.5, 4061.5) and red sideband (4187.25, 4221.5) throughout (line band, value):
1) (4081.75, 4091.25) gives 0.5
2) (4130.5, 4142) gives -0.4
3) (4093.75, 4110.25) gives 3.0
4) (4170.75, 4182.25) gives 0.1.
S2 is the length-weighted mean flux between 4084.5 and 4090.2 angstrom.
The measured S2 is 9.67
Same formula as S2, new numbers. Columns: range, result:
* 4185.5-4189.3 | 9.73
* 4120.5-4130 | 9.57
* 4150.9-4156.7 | 9.7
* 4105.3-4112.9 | 8.57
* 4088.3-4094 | 9.09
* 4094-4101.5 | 8.22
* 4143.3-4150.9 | 9.78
